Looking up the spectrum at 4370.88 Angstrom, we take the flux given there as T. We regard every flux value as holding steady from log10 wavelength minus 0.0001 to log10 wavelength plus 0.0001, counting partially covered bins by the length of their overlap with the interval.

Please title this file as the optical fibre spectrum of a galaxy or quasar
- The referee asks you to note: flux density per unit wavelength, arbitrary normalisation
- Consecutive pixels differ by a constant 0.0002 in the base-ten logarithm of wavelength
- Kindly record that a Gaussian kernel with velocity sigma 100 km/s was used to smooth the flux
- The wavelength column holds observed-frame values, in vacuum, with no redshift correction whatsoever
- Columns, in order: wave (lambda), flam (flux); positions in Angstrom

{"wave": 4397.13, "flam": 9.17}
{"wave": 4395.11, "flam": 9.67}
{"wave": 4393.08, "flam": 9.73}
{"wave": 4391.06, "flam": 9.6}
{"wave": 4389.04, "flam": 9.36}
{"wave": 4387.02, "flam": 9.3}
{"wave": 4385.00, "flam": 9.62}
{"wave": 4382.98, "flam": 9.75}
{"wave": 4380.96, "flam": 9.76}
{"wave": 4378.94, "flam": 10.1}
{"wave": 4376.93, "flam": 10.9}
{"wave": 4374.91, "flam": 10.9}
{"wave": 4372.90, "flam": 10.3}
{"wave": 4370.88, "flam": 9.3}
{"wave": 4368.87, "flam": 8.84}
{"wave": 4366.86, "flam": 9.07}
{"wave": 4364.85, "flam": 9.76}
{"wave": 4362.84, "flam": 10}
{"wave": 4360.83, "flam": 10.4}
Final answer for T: 9.3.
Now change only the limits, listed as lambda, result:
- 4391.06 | 9.6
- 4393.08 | 9.73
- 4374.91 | 10.9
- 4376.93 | 10.9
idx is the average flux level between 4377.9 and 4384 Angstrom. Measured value 9.88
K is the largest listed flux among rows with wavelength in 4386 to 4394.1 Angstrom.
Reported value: 9.73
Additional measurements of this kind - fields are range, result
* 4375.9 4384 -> 10.9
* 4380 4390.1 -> 9.76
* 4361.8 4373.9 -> 10.3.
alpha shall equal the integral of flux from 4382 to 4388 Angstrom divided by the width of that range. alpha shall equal 9.55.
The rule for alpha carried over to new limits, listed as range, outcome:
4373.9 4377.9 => 10.9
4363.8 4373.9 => 9.45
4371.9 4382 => 10.4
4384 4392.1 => 9.48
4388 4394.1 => 9.56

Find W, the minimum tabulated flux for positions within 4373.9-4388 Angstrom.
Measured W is 9.3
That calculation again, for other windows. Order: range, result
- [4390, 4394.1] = 9.6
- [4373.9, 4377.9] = 10.9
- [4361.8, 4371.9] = 8.84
